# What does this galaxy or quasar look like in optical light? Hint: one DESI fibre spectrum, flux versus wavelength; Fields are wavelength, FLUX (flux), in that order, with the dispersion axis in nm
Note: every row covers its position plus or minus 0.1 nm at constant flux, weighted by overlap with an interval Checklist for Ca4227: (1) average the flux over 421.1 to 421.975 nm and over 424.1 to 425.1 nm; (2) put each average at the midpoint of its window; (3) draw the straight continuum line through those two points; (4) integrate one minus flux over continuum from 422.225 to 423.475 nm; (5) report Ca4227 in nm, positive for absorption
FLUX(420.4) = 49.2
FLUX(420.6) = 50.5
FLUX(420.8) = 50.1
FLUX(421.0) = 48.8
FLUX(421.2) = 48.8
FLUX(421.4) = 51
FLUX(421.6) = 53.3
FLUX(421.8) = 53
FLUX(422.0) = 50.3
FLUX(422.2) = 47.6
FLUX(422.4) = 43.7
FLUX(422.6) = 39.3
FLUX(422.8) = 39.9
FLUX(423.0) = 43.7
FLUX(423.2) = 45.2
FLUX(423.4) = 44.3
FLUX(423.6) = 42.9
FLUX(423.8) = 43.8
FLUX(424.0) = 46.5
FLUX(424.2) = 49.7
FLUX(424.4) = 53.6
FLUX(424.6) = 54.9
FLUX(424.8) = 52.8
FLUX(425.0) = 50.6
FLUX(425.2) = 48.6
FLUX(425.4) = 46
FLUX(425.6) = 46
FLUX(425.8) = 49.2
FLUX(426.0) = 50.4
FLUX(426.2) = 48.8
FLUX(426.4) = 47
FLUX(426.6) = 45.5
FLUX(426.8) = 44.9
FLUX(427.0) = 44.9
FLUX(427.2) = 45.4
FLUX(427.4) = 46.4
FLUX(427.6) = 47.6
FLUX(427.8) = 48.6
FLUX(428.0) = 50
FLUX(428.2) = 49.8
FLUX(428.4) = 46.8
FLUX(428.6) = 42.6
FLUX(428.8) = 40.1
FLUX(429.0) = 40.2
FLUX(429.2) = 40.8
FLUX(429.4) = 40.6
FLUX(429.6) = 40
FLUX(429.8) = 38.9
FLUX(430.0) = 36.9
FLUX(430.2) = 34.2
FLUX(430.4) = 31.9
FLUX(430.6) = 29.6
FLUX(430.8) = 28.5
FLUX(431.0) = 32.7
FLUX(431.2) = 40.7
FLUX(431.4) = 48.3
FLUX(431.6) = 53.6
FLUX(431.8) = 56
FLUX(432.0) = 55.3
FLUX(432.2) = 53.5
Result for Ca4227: 0.21 nm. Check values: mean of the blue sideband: 51.4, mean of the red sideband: 52.3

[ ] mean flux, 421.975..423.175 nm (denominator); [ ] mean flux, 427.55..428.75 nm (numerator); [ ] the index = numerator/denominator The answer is 1.08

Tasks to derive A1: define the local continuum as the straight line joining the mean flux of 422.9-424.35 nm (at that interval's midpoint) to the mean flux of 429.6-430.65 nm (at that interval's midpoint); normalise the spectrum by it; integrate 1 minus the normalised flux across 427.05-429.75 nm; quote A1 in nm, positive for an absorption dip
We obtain -0.469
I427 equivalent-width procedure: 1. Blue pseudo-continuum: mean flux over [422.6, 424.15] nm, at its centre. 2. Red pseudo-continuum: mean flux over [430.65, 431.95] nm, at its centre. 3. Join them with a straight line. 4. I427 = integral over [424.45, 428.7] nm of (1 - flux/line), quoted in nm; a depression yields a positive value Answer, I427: -0.44 nm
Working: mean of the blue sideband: 43.7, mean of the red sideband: 43.2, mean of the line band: 48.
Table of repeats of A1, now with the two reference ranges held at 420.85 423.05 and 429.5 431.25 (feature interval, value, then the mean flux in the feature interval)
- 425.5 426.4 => -0.15 nm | 48.4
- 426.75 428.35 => -0.34 nm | 47.3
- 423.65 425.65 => -0.27 nm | 49.2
